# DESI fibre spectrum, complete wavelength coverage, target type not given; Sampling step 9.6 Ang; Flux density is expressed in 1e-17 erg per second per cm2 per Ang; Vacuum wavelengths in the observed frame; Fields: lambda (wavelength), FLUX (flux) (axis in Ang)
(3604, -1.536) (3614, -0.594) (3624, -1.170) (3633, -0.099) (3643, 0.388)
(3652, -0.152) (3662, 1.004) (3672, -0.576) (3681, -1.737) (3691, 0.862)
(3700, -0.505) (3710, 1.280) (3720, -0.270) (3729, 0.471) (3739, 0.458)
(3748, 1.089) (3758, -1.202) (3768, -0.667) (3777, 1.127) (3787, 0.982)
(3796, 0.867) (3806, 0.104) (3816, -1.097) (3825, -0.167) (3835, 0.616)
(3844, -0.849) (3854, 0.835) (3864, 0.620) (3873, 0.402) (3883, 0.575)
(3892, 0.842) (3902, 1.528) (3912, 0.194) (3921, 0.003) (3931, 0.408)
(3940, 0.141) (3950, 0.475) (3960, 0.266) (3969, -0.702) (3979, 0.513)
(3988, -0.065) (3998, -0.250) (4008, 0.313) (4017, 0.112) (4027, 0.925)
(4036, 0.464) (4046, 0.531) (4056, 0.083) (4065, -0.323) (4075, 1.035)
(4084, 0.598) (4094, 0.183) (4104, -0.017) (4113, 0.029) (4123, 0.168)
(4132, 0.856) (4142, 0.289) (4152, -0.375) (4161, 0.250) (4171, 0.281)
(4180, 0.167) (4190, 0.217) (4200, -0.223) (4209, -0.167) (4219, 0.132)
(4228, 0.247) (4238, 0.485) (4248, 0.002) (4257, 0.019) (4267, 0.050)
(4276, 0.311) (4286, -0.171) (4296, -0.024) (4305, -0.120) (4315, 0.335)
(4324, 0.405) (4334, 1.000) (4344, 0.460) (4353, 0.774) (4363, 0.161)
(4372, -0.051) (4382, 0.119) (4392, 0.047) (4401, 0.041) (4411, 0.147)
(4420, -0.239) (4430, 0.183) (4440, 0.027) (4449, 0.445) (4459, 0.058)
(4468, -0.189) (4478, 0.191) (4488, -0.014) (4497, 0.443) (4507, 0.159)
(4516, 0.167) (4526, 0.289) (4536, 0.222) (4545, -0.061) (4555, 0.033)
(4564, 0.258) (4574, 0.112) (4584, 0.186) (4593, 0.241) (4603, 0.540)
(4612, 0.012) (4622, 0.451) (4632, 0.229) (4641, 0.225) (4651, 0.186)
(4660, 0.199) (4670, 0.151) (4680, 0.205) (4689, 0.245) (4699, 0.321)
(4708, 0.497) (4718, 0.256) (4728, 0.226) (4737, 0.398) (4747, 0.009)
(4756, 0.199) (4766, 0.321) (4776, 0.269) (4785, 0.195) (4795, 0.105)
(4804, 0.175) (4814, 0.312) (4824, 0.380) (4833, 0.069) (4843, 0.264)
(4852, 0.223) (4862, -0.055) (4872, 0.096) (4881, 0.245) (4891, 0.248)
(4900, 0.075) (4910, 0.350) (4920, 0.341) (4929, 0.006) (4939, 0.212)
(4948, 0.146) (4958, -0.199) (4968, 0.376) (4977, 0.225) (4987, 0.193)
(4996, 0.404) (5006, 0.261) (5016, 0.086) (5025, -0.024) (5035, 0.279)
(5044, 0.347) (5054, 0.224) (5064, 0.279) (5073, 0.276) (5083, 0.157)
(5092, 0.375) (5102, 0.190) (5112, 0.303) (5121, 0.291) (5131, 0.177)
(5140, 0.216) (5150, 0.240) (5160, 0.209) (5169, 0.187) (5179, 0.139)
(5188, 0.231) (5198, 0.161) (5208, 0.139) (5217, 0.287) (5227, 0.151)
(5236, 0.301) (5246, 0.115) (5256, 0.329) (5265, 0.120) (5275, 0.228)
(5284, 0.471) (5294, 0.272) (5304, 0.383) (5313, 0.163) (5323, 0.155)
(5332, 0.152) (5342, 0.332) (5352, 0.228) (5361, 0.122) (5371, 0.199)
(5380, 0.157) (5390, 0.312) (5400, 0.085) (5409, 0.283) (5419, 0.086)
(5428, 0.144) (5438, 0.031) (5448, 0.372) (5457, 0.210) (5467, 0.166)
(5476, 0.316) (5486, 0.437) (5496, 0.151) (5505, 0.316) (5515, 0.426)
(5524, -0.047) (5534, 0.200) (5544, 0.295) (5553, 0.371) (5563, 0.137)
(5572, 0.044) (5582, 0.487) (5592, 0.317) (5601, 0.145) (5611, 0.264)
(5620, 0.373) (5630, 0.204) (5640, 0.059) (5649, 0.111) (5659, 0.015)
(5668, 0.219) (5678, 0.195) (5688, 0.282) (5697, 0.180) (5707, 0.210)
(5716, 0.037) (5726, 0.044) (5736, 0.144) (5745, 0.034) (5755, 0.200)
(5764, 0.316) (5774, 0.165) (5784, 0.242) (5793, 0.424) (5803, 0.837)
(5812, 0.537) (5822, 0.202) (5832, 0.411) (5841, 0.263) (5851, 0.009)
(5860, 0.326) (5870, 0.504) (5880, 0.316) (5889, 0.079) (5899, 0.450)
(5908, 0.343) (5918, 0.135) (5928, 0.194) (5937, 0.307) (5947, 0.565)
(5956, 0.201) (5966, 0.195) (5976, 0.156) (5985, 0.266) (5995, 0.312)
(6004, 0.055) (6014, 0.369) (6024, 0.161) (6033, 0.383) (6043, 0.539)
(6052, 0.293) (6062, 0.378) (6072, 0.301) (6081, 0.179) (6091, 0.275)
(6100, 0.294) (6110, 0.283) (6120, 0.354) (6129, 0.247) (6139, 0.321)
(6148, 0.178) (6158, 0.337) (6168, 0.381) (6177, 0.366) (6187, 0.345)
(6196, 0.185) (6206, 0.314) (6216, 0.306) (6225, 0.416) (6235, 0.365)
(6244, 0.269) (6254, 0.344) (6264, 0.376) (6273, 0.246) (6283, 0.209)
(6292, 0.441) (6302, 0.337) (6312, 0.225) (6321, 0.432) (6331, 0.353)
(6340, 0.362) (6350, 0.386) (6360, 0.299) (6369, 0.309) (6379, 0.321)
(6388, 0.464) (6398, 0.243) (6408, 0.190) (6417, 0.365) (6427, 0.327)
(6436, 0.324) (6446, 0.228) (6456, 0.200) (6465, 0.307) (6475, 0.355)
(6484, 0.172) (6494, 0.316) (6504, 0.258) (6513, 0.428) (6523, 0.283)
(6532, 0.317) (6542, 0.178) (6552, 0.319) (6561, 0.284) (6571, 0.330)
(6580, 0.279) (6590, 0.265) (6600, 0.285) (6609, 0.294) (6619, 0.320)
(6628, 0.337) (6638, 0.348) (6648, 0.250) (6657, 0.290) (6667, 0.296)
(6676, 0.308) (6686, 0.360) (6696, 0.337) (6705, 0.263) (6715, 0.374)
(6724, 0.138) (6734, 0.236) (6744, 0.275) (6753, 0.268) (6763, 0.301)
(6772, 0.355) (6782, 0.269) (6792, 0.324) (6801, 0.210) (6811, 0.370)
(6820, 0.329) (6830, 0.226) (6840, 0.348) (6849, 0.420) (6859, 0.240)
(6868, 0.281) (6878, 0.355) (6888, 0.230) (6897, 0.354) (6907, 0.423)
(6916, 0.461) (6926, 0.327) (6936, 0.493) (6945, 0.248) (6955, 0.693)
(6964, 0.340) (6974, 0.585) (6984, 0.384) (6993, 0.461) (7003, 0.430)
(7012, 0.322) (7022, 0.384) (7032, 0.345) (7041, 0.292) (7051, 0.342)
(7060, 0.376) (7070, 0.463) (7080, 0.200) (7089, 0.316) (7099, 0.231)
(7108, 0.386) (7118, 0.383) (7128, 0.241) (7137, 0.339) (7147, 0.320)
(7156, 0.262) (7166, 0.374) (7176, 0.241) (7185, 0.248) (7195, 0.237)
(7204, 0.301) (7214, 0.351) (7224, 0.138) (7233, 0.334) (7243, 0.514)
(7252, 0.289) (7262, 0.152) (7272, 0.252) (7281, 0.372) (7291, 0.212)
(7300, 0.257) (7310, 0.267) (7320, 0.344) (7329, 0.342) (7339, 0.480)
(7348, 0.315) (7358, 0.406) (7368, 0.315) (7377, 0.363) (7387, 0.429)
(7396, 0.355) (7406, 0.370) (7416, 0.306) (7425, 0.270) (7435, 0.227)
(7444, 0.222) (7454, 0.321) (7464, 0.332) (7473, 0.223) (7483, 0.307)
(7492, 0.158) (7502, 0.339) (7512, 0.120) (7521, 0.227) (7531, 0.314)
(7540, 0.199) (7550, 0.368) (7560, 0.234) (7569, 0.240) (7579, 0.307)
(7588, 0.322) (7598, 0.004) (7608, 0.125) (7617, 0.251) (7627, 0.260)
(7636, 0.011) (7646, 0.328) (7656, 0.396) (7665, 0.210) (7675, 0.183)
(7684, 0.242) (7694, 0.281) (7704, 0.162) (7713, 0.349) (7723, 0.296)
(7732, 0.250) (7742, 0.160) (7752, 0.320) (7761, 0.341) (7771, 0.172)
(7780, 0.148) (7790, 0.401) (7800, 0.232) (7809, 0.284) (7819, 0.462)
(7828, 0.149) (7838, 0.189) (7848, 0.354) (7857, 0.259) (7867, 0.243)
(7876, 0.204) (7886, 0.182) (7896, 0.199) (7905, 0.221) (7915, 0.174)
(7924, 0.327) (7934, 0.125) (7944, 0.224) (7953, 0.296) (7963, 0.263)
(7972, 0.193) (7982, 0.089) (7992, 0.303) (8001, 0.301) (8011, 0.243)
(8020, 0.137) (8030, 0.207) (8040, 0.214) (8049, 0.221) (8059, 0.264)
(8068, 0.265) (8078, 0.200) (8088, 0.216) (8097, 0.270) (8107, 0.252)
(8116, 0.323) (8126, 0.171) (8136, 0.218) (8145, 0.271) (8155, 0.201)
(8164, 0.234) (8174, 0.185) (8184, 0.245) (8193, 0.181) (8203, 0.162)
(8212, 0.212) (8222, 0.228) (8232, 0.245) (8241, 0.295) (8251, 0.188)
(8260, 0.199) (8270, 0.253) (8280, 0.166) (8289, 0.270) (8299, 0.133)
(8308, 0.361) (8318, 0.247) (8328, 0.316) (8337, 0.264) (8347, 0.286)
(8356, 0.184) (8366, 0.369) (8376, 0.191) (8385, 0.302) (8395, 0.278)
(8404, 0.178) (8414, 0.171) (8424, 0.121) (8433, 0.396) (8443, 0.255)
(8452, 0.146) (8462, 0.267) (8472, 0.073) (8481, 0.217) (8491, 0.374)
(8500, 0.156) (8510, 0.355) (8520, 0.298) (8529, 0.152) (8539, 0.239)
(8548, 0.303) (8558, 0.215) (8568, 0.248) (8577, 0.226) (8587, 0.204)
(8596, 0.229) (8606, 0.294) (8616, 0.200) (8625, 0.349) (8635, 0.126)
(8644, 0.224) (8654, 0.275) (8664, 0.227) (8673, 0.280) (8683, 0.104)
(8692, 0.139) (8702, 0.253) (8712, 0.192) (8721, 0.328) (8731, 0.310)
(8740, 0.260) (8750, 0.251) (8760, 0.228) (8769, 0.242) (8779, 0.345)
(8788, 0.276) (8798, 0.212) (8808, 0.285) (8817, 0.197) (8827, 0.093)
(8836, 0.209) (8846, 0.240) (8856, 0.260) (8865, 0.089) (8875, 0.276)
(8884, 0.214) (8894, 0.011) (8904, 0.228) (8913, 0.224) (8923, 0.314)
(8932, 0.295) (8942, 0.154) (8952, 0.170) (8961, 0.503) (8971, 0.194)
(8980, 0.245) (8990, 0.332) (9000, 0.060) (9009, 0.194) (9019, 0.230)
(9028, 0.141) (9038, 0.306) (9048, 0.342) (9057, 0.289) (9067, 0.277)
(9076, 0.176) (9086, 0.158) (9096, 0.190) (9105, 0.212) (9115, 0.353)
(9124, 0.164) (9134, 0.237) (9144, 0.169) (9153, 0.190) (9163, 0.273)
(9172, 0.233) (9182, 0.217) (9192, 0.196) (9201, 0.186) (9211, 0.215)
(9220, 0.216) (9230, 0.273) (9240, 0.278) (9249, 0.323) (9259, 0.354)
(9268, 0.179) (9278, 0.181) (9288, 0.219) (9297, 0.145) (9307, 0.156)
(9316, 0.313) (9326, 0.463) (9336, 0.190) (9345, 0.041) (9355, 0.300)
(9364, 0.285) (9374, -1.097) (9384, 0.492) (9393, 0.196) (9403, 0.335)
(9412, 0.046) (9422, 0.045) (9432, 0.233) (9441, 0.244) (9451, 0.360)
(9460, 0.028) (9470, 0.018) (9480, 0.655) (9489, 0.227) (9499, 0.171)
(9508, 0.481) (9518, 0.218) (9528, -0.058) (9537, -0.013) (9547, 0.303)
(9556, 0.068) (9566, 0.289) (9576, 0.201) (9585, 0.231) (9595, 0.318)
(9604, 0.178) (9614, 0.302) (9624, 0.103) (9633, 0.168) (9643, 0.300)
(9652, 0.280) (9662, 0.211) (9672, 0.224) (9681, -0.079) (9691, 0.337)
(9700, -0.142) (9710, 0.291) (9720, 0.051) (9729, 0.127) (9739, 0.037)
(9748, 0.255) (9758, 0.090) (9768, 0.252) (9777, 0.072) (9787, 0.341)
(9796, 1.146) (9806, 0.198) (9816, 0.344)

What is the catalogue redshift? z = 1.48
